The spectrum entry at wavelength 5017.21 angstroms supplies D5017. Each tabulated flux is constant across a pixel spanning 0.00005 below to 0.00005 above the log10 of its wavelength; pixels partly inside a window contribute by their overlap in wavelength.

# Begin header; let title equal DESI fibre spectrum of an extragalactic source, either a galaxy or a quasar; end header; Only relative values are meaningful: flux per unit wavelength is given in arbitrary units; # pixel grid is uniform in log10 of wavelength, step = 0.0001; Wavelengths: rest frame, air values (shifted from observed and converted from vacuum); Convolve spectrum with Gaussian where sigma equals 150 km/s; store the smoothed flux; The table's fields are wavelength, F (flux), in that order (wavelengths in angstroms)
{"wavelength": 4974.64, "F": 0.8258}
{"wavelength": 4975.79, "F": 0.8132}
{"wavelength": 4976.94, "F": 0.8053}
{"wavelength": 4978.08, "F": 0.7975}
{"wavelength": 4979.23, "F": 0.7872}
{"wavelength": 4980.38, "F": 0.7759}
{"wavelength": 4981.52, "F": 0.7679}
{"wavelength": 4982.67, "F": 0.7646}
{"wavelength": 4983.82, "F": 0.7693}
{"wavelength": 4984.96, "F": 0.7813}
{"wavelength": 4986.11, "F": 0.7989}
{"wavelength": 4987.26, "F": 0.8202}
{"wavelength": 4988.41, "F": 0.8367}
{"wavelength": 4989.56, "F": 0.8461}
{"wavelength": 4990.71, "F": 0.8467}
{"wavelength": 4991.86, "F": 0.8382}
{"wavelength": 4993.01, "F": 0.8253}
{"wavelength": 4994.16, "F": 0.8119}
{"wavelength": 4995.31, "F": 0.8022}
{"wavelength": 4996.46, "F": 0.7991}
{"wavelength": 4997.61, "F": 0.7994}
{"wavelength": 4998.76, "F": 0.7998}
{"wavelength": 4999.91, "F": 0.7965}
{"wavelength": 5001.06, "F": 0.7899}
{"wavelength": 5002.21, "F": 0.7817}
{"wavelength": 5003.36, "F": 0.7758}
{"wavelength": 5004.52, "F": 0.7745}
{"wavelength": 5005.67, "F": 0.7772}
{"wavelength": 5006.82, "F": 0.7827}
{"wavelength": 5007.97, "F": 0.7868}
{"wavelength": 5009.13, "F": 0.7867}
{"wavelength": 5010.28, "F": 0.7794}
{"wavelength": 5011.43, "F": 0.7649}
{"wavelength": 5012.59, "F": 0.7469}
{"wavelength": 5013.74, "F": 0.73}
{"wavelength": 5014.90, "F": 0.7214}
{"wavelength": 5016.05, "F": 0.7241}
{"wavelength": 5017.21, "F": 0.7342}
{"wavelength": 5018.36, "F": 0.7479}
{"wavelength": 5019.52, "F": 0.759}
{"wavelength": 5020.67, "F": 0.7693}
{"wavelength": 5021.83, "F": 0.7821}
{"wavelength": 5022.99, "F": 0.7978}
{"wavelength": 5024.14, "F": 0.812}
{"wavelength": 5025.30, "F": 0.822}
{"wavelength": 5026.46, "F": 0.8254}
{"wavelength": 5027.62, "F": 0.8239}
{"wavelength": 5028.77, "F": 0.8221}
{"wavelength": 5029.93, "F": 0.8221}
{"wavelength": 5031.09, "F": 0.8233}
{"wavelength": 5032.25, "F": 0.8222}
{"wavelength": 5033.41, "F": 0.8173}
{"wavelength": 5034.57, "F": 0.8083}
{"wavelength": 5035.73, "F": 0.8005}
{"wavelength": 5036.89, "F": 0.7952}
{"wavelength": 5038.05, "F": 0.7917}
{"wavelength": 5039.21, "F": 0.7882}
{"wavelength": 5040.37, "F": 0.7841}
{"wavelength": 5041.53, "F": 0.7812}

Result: 0.7342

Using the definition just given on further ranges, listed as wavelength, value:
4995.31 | 0.8022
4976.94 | 0.8053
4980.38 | 0.7759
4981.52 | 0.7679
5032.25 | 0.8222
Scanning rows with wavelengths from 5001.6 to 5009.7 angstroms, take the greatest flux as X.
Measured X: 0.7868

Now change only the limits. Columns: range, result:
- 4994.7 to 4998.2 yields 0.8022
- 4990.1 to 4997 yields 0.8467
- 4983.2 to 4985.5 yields 0.7813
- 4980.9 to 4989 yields 0.8367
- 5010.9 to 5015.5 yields 0.7649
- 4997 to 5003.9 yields 0.7998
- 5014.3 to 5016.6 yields 0.7241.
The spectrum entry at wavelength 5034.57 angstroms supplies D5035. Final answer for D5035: 0.8083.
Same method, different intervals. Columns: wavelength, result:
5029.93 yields 0.8221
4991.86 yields 0.8382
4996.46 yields 0.7991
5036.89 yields 0.7952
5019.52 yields 0.759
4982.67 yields 0.7646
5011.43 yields 0.7649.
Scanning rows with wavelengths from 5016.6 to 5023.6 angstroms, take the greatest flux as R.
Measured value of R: 0.7978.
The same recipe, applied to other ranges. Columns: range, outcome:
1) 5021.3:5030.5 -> 0.8254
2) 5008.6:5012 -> 0.7867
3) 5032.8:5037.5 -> 0.8173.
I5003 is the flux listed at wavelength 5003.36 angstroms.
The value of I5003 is 0.7758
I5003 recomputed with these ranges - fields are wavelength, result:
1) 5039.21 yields 0.7882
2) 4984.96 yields 0.7813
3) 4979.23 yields 0.7872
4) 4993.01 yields 0.8253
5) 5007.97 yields 0.7868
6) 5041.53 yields 0.7812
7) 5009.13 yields 0.7867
